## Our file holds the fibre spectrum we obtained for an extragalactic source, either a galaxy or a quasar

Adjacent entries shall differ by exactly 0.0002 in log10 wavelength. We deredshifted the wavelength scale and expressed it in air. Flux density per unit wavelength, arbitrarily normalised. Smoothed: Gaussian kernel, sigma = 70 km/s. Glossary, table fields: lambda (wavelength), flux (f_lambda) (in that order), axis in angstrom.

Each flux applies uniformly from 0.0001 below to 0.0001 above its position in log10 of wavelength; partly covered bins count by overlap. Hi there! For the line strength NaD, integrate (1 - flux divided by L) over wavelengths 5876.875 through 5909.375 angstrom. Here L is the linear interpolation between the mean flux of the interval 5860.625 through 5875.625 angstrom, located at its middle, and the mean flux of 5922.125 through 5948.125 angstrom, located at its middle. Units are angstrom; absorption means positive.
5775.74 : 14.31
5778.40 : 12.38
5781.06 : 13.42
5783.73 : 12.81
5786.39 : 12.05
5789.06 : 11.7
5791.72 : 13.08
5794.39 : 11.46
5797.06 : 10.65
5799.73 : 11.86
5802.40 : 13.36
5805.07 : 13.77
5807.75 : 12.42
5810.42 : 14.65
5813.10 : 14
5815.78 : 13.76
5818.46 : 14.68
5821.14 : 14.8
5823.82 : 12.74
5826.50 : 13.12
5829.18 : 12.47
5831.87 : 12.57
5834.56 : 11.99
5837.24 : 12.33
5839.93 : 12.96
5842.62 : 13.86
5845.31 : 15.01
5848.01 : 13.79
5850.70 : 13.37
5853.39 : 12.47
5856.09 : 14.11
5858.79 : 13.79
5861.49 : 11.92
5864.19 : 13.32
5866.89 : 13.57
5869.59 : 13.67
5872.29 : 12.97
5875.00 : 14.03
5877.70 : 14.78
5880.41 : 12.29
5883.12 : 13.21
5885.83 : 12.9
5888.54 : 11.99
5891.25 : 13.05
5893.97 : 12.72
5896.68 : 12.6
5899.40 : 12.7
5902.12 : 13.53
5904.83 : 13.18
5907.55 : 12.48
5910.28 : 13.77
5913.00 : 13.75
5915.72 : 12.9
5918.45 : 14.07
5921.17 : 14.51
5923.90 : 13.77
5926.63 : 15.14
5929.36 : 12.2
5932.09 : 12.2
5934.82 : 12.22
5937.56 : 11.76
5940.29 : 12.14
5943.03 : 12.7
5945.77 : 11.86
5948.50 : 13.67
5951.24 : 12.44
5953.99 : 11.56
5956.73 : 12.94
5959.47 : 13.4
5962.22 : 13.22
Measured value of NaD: 0.3 angstrom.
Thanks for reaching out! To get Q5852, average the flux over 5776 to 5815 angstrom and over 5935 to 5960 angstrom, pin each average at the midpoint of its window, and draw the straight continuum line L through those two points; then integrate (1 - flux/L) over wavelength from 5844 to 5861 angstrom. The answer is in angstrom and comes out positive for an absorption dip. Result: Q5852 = -1.4 angstrom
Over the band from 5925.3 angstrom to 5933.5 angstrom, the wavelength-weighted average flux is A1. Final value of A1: 13.2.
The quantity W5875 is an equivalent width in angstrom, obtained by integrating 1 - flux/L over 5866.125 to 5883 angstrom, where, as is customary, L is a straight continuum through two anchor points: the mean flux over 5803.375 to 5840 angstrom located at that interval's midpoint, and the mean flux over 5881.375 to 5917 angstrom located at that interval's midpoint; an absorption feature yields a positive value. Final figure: -0.6 angstrom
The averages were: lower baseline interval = 13.3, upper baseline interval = 13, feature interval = 13.5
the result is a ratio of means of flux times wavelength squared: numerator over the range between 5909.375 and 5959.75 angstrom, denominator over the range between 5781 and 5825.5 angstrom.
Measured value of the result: 1.04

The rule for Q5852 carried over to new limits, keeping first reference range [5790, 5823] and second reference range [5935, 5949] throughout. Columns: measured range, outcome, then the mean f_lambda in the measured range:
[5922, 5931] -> -0.92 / 13.7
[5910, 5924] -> -1.47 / 13.8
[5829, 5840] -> 0.51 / 12.4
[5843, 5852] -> -0.77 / 14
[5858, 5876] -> -0.69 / 13.3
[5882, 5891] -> -0.03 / 12.7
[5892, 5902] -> -0.15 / 12.8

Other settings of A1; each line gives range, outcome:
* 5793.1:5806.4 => 12.2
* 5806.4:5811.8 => 13.5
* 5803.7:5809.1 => 13.1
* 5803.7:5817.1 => 13.7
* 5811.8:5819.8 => 14.1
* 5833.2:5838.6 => 12.2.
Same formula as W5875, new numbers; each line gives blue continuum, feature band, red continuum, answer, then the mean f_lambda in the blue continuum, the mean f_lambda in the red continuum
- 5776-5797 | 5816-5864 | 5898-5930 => -1.6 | 12.4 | 13.5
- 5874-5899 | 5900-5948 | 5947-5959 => -0.8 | 13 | 12.7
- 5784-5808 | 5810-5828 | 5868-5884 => -1.8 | 12.3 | 13.5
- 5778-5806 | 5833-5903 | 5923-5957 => -3.7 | 12.4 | 12.6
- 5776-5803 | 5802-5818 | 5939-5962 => -1.8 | 12.3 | 12.6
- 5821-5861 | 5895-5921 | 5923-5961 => -0.8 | 13.2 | 12.7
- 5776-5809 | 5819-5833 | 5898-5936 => -0.6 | 12.5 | 13.3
